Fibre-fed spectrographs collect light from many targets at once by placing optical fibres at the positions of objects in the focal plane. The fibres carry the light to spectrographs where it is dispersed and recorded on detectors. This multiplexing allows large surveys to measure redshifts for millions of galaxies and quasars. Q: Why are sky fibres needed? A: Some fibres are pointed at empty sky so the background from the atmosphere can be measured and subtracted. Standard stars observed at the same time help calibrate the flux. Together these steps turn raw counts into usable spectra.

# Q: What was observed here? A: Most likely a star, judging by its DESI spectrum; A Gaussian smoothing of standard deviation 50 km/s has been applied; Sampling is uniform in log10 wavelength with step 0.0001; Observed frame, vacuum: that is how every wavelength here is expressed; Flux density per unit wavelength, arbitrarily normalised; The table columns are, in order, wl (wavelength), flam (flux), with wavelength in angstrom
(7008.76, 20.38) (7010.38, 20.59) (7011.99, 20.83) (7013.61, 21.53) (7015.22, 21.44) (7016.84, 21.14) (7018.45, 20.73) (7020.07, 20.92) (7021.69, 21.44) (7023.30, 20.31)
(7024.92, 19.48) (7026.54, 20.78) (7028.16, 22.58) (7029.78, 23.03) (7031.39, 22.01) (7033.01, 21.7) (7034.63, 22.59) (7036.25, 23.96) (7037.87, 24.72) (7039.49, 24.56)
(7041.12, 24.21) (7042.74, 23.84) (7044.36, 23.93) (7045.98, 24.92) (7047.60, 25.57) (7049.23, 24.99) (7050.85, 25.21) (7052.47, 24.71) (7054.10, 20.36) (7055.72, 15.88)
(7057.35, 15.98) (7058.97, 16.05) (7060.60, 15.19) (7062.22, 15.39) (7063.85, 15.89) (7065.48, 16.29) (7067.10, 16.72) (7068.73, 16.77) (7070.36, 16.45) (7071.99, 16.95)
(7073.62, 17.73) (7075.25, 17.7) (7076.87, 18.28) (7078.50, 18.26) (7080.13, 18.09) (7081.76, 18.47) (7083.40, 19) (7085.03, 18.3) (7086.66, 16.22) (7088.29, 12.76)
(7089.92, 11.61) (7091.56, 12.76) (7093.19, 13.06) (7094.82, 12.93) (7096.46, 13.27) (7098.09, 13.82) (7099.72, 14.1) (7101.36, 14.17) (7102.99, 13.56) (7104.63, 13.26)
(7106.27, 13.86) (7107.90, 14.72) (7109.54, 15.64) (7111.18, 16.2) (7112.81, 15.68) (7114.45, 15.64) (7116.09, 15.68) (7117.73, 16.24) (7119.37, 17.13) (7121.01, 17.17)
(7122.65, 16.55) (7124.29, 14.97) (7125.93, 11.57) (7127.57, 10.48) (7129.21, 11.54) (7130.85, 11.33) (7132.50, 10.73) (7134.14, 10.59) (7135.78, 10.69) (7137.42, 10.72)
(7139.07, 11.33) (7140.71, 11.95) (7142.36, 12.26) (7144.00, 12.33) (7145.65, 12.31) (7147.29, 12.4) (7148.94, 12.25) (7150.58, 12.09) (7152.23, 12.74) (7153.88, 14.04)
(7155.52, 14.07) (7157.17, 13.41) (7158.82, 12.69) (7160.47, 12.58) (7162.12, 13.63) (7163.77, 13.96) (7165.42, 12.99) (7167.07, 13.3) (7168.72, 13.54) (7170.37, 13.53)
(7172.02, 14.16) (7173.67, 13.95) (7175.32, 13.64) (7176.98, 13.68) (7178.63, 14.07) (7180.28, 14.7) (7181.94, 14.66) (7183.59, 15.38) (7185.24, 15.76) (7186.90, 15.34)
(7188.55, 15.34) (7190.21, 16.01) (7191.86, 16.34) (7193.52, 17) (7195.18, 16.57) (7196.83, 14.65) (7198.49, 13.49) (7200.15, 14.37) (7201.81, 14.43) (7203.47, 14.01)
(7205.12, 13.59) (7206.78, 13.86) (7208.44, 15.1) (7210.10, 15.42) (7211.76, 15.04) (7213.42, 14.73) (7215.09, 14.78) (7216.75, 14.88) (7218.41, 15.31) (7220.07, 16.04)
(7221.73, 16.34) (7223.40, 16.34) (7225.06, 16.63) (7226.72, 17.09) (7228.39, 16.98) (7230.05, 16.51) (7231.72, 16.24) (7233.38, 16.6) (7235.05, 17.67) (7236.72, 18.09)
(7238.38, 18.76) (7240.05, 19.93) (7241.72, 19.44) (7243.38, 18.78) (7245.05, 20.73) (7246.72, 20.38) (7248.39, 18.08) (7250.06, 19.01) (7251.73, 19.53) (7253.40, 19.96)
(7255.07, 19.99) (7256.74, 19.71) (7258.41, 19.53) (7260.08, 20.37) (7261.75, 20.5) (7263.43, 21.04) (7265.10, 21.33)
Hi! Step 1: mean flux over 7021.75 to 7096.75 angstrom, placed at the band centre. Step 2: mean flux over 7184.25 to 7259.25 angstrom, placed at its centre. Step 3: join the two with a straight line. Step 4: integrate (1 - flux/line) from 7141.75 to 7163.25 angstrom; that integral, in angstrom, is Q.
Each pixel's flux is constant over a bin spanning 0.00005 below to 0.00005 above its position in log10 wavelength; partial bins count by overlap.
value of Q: 6.0 angstrom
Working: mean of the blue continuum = 19.2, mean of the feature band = 12.9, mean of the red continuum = 16.8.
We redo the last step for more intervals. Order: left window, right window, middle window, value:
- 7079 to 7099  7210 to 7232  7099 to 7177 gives 9.80 angstrom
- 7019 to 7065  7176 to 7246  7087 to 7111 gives 7.23 angstrom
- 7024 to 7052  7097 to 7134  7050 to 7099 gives 6.29 angstrom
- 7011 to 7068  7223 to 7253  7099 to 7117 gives 4.76 angstrom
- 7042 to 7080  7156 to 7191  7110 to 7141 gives 5.34 angstrom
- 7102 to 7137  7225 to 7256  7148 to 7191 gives 5.24 angstrom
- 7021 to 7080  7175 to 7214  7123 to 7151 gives 8.63 angstrom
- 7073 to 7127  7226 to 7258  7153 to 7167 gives 2.79 angstrom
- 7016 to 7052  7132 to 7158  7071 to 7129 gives 4.07 angstrom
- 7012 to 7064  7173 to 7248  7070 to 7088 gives 2.24 angstrom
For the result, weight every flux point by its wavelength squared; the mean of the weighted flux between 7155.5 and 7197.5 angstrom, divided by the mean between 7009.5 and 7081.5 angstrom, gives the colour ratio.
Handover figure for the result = 0.73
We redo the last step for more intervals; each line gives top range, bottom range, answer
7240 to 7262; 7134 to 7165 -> 1.62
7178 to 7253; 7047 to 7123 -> 1.02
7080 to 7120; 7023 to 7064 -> 0.71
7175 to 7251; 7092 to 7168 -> 1.24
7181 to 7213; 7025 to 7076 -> 0.77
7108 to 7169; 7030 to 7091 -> 0.70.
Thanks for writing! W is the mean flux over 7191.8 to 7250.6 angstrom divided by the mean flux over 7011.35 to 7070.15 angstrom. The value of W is 0.8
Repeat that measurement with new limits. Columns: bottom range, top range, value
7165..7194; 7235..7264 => 1.34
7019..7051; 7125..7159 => 0.52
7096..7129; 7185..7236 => 1.06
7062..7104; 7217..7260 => 1.16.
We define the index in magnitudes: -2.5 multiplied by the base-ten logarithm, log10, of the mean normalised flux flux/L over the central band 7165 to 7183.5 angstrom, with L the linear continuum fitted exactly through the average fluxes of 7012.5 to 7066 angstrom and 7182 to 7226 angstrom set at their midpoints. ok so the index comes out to 0.17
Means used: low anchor 21.3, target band 13.9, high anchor 15.3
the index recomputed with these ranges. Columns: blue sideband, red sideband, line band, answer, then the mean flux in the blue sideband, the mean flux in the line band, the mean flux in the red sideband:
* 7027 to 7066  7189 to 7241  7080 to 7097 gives 0.31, 21.4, 15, 15.9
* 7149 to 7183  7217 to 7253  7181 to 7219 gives 0.04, 13.6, 15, 17.8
